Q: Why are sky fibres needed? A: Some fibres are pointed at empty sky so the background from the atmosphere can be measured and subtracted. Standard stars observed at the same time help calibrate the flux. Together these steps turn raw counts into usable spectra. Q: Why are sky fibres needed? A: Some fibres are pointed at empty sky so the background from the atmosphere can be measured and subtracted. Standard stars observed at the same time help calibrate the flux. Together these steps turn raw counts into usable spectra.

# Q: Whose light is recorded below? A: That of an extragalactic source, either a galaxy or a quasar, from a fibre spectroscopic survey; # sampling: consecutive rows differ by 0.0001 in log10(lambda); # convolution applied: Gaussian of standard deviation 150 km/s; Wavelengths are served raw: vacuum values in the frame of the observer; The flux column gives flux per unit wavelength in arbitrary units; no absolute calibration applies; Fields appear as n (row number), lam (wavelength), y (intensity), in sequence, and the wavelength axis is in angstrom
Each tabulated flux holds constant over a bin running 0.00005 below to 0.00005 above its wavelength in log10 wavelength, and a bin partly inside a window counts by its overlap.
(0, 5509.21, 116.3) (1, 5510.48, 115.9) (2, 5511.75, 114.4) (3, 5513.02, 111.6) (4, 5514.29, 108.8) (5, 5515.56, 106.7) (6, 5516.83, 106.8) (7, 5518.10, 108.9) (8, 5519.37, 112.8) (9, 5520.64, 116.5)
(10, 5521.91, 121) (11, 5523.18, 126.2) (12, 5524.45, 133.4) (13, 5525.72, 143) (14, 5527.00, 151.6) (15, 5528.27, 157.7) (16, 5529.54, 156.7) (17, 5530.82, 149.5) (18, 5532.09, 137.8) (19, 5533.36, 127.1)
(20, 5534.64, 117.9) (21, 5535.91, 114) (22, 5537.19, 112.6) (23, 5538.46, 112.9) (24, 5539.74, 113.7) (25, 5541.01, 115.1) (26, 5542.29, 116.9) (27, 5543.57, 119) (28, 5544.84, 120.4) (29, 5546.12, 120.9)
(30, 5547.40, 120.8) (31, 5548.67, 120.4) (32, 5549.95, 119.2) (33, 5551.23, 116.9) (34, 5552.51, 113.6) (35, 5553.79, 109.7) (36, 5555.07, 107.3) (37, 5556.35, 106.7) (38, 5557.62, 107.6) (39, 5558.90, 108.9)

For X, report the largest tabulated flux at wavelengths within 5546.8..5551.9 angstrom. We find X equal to 120.8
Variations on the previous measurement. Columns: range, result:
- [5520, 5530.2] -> 157.7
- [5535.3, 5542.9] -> 116.9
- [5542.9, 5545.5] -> 120.4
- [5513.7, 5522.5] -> 121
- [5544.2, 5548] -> 120.9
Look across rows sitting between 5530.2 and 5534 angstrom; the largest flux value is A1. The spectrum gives 149.5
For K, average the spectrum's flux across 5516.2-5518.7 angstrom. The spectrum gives 108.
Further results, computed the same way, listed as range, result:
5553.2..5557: 108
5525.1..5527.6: 147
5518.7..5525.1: 122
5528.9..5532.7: 148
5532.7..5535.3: 123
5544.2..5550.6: 120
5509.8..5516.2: 111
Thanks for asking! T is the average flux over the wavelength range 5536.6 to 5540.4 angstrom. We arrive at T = 113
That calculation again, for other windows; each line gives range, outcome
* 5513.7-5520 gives 109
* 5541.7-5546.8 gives 119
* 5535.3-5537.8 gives 113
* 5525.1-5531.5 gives 152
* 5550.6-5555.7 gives 112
